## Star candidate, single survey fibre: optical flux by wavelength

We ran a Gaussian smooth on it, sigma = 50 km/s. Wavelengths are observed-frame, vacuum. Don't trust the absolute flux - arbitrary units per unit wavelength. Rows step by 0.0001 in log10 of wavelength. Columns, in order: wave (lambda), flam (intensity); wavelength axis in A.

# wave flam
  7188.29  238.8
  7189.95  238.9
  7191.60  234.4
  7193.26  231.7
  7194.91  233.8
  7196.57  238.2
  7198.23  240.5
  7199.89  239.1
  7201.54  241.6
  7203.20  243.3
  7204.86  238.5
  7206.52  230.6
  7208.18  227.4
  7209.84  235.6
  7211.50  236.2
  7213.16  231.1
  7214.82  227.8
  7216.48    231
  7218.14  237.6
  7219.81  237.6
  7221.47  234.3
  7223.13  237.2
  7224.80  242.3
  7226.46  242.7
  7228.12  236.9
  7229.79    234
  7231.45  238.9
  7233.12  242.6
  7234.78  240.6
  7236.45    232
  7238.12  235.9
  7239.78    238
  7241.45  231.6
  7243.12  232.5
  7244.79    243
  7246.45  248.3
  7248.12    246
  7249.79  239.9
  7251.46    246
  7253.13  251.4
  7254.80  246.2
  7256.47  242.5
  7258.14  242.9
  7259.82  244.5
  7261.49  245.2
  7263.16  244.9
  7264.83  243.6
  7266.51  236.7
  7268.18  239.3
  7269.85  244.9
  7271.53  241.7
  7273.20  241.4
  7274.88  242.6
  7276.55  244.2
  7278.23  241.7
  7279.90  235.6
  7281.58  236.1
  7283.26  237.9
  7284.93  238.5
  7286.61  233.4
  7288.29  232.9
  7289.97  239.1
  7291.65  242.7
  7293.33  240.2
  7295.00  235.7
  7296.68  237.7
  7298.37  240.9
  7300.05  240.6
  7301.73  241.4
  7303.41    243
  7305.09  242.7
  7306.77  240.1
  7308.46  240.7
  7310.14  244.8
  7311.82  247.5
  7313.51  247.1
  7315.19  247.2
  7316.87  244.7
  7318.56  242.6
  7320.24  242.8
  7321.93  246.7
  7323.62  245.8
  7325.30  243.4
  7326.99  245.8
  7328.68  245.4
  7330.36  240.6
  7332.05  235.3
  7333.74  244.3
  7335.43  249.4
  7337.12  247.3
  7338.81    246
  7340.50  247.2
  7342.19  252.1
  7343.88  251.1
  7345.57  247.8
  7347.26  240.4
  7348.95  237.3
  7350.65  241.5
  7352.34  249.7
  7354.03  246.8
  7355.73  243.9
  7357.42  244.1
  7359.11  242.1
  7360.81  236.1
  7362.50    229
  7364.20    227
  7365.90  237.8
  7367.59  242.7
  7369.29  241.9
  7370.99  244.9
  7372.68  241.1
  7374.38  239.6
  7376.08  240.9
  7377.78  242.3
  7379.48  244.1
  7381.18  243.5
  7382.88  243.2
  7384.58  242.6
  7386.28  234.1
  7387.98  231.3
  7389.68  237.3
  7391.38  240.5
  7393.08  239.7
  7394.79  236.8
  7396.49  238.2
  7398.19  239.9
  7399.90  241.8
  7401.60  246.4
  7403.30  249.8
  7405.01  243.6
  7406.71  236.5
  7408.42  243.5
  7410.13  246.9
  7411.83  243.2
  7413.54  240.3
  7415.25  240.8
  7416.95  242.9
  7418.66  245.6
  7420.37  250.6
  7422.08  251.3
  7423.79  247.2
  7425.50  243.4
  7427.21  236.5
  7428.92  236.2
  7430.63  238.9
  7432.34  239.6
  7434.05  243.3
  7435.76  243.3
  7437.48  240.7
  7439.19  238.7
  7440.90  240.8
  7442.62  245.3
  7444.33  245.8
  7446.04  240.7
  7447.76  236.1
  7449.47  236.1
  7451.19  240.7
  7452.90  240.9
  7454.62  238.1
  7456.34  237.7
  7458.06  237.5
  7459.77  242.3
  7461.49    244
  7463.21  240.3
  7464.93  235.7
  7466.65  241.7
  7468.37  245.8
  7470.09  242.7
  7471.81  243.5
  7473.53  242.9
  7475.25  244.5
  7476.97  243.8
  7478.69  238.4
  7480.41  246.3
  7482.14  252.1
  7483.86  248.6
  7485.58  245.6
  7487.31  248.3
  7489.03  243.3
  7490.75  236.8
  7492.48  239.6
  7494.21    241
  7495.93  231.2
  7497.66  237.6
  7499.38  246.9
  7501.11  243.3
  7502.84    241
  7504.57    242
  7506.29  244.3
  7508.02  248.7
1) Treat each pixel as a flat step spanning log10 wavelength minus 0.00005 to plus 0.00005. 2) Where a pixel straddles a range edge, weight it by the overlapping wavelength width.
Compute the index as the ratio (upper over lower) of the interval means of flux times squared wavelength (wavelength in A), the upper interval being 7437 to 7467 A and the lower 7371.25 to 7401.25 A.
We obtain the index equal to 1.02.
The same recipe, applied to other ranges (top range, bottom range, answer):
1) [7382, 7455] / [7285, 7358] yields 1.02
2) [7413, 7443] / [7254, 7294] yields 1.05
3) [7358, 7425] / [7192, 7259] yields 1.06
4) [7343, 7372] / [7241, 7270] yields 1.02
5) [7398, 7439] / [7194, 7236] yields 1.08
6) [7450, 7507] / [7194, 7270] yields 1.08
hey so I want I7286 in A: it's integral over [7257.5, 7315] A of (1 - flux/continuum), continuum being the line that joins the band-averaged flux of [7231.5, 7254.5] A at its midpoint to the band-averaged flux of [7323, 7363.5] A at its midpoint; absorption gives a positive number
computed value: 0.24 A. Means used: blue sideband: 241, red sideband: 244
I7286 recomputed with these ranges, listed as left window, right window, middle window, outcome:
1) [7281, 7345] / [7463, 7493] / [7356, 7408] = 0.64 A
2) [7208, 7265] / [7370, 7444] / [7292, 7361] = -0.90 A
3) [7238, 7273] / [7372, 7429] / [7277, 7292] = 0.29 A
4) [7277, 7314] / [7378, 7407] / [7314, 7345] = -0.68 A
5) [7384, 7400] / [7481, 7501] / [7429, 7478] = -0.01 A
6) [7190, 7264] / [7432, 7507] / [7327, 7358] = -0.63 A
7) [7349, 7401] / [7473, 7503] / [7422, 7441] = 0.02 A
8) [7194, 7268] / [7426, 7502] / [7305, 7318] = -0.25 A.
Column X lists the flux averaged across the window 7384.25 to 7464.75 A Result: 241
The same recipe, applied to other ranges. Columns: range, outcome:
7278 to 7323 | 241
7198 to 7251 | 237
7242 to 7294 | 241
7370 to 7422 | 242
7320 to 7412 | 242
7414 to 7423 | 246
